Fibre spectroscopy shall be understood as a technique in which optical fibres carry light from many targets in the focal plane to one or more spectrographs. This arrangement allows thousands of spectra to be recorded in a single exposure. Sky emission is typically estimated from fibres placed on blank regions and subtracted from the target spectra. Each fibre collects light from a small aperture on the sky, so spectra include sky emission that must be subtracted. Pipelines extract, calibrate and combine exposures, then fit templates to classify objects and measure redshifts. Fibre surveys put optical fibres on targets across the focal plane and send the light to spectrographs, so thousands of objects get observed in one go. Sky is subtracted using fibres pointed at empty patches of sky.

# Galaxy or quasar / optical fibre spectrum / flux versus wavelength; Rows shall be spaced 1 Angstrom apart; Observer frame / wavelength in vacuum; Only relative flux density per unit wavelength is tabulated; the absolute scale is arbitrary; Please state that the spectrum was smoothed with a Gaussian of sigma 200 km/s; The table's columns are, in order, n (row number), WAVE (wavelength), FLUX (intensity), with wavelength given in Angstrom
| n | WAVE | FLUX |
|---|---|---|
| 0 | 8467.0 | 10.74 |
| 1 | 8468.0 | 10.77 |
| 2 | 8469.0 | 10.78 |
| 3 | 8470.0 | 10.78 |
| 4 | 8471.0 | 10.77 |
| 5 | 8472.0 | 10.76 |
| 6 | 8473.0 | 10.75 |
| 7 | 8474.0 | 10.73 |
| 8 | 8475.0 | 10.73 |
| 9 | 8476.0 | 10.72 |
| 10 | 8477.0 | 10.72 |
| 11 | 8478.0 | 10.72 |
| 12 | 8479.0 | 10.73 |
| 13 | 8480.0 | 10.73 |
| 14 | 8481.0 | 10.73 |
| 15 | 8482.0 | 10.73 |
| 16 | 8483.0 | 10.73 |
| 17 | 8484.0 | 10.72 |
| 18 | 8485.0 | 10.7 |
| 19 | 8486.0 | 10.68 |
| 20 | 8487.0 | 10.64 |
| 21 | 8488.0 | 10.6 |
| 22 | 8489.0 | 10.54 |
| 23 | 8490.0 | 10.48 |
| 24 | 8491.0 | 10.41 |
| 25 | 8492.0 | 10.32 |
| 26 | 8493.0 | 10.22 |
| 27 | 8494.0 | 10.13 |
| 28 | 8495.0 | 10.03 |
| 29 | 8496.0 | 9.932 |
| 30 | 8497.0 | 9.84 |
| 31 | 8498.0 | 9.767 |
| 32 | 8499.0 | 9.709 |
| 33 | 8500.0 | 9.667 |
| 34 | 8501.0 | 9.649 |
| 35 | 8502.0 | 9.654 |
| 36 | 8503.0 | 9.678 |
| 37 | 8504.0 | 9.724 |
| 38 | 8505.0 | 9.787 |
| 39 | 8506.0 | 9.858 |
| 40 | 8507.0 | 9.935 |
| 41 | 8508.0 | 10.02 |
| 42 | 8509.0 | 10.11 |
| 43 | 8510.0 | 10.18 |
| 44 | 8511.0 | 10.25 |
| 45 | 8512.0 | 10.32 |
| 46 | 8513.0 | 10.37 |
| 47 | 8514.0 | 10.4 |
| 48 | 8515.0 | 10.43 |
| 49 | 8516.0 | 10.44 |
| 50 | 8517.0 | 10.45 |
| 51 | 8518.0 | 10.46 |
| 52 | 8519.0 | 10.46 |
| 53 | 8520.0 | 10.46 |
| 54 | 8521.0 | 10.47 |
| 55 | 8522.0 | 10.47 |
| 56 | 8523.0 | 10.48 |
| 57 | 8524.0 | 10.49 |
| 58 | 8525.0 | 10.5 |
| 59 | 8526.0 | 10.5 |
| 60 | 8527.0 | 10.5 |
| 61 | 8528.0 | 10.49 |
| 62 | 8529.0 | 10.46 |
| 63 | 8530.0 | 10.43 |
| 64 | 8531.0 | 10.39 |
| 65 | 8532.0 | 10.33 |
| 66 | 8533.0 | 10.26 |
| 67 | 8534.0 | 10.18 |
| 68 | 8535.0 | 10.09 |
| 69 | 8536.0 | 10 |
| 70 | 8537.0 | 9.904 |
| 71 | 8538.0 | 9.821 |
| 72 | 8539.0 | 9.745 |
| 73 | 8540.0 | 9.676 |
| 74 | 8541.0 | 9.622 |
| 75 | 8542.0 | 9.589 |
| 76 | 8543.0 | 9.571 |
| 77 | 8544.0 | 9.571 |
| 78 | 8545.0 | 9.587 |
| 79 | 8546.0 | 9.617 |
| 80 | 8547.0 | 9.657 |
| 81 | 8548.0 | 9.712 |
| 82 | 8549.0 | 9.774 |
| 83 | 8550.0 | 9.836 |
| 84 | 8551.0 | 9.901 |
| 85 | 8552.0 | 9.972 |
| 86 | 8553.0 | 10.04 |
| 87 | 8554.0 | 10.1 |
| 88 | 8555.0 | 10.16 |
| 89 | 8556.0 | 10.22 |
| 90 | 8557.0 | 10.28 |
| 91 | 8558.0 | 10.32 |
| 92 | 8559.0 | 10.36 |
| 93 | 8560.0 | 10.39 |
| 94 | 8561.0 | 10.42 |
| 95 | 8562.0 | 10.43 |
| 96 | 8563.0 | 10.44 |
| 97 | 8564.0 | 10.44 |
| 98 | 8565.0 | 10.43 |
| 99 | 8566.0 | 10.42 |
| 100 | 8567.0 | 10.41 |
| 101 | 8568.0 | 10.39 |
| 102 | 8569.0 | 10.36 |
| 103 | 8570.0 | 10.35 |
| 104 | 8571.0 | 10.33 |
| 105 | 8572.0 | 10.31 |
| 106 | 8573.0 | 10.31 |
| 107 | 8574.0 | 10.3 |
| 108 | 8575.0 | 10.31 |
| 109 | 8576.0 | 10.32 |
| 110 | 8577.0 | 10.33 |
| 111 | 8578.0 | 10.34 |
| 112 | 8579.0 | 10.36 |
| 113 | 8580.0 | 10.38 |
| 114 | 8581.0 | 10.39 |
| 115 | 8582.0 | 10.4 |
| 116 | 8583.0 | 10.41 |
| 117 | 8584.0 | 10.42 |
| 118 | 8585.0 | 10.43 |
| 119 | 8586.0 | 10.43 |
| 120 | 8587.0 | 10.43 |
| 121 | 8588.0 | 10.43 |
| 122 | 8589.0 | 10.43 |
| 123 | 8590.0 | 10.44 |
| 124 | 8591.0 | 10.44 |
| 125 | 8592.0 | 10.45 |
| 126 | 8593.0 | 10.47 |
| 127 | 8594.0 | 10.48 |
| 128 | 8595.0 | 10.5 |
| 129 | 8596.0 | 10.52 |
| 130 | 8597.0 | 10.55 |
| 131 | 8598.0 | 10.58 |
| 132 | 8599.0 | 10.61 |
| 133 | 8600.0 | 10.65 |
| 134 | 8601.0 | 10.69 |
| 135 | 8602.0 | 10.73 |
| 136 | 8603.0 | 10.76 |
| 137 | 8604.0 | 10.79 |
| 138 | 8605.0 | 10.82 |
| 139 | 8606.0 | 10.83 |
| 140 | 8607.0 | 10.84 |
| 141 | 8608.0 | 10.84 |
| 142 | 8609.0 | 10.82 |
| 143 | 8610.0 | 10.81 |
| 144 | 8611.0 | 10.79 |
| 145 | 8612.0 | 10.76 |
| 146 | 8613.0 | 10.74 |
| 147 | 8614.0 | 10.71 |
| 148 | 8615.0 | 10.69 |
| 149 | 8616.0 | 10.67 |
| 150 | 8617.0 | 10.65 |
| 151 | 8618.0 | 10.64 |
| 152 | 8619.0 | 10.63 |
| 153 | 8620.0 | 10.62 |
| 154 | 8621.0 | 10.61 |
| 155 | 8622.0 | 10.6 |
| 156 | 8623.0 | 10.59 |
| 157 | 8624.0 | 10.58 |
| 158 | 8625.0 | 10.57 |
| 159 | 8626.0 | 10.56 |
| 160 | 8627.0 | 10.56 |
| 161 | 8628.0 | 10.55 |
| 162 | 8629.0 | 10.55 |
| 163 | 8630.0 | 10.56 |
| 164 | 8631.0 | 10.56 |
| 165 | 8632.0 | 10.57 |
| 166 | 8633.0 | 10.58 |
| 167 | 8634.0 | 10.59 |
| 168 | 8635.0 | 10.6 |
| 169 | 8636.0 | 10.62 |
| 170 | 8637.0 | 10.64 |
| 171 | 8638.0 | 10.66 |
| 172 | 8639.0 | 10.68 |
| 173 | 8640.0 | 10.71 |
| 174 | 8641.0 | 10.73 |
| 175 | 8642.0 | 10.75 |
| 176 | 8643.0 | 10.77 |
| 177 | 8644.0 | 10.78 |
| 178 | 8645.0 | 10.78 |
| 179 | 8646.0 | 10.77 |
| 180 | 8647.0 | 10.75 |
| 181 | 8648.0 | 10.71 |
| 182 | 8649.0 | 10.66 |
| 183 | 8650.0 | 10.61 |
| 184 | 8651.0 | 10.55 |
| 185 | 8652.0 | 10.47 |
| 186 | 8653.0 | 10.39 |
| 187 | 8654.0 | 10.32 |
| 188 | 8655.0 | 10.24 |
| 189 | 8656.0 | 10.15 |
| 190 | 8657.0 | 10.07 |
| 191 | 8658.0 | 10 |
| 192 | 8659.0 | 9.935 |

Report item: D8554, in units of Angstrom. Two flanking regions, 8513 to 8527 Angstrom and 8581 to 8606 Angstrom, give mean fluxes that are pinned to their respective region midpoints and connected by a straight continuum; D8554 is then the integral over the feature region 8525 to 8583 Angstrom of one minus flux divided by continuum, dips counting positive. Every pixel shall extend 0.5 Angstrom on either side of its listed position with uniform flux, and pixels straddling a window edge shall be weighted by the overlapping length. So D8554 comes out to 1.8 Angstrom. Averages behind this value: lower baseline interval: 10.5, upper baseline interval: 10.5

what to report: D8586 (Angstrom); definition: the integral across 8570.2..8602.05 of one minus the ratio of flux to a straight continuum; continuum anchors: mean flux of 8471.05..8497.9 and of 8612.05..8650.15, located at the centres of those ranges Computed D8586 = 0.5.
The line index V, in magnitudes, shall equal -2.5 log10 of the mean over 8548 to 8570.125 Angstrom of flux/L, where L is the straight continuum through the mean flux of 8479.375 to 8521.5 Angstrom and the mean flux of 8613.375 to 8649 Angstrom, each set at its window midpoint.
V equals 0.020 mag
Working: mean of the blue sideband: 10.2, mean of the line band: 10.2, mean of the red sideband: 10.6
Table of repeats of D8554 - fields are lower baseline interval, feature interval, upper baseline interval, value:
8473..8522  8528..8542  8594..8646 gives 0.47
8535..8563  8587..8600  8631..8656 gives -0.30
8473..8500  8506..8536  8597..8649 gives 0.48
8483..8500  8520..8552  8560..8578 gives 0.86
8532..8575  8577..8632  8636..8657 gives -1.17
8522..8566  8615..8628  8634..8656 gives -0.13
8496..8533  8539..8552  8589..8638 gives 0.81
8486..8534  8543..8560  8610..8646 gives 0.71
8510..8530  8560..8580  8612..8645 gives 0.30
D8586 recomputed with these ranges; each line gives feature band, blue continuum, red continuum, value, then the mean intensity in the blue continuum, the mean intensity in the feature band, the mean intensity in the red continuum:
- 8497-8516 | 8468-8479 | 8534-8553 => 0.56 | 10.7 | 9.98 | 9.78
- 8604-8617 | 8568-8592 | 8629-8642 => -0.32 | 10.4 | 10.8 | 10.6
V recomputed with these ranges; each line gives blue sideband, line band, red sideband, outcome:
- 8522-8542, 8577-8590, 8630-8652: 0.001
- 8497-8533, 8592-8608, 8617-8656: -0.018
